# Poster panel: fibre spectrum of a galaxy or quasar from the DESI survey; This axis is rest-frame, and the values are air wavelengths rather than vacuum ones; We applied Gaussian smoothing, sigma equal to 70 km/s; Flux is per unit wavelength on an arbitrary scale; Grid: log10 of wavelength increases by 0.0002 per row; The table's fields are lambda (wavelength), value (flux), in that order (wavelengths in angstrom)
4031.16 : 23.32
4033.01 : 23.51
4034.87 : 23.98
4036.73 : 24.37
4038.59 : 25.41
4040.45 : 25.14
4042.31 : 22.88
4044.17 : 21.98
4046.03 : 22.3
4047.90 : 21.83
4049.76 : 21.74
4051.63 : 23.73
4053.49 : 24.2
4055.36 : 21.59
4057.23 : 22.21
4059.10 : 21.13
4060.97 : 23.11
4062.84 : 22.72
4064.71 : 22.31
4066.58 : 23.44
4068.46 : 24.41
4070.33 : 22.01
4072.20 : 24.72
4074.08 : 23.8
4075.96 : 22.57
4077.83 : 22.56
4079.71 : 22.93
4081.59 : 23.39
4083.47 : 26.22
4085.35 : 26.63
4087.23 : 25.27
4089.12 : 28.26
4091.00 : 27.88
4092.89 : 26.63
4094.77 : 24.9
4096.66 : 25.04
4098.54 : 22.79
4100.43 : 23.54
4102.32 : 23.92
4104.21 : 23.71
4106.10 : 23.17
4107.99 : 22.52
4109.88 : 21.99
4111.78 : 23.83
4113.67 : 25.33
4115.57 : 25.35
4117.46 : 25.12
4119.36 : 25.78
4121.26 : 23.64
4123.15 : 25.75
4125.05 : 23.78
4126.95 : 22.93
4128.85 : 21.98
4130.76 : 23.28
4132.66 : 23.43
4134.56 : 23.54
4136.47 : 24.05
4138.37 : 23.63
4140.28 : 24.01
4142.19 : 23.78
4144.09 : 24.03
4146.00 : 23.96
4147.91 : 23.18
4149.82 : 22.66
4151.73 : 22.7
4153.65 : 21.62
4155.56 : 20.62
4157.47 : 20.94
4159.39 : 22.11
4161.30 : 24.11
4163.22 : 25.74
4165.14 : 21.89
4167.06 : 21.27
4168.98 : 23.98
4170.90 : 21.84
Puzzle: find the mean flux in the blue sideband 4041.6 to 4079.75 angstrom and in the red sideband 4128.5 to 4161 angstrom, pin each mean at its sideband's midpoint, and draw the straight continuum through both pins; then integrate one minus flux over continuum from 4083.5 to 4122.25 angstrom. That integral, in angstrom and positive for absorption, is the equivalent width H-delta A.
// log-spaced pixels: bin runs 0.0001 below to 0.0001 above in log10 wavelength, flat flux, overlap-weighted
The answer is -3.3 angstrom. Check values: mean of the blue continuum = 22.8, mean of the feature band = 24.8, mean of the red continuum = 23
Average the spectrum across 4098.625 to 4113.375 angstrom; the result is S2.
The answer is 23.3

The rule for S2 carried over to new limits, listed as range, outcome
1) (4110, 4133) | 24.1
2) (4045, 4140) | 23.8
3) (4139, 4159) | 22.7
